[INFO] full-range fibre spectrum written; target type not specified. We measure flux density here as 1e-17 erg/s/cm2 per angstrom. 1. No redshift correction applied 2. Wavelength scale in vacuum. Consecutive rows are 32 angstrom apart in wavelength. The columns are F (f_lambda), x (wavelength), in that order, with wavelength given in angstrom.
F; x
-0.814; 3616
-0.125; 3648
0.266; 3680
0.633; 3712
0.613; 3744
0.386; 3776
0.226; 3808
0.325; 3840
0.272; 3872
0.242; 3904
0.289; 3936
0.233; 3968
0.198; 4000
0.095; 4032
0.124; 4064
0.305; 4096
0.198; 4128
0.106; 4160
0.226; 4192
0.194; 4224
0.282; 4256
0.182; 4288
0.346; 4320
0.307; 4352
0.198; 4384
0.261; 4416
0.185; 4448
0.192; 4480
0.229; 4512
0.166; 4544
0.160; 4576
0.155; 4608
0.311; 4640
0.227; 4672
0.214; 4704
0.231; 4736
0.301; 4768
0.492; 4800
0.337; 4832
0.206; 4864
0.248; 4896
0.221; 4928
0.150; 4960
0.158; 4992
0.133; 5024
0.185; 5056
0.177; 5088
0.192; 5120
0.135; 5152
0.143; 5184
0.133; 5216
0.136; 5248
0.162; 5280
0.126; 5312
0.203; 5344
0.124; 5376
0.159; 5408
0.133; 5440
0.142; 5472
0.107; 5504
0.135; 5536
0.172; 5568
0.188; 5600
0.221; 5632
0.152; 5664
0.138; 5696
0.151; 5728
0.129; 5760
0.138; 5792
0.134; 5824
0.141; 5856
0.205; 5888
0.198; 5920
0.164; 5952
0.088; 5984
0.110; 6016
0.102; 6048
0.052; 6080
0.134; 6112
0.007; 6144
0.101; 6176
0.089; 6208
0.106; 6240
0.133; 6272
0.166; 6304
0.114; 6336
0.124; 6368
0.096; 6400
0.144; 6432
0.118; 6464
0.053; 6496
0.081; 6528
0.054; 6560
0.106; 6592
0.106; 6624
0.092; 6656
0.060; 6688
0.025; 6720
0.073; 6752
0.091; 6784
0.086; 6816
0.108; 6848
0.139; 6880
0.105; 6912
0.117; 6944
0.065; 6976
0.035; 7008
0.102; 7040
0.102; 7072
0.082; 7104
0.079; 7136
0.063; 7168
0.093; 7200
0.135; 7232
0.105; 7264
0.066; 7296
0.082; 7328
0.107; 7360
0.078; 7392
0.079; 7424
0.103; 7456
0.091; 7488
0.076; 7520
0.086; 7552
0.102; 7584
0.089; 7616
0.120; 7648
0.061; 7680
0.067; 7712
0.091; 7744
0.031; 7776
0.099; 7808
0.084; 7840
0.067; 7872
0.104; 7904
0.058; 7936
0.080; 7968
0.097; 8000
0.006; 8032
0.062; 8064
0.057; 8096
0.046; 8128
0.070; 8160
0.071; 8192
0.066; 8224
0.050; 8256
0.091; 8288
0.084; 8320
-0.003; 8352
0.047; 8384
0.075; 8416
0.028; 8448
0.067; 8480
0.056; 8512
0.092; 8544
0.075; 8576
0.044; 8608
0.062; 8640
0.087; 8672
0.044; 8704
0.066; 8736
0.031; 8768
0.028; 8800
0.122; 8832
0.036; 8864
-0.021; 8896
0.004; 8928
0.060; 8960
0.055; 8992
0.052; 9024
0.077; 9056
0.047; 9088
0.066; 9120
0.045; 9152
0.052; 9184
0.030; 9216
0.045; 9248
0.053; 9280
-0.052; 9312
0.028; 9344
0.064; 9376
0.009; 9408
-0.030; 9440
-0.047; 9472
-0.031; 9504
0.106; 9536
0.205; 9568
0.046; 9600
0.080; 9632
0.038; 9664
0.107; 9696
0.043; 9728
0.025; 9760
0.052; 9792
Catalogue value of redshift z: 2.093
